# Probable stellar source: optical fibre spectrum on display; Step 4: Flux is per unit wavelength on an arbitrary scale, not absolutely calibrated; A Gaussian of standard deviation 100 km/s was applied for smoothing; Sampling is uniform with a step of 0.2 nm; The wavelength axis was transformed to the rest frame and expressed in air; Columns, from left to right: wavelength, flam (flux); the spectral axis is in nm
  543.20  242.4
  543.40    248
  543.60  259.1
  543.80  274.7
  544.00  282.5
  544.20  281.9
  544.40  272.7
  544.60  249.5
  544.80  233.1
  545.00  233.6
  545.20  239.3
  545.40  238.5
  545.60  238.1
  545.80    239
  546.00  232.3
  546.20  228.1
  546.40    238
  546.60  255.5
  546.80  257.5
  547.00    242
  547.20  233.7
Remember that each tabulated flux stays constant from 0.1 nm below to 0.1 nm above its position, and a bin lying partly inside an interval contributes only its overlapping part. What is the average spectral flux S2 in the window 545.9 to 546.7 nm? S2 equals 238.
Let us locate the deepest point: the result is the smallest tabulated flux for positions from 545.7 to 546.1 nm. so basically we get 232.3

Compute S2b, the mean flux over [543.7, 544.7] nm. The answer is 272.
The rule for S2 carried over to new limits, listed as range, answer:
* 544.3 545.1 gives 247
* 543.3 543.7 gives 254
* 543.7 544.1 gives 279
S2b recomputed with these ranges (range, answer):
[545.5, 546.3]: 234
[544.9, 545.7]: 237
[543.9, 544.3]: 282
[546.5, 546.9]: 256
